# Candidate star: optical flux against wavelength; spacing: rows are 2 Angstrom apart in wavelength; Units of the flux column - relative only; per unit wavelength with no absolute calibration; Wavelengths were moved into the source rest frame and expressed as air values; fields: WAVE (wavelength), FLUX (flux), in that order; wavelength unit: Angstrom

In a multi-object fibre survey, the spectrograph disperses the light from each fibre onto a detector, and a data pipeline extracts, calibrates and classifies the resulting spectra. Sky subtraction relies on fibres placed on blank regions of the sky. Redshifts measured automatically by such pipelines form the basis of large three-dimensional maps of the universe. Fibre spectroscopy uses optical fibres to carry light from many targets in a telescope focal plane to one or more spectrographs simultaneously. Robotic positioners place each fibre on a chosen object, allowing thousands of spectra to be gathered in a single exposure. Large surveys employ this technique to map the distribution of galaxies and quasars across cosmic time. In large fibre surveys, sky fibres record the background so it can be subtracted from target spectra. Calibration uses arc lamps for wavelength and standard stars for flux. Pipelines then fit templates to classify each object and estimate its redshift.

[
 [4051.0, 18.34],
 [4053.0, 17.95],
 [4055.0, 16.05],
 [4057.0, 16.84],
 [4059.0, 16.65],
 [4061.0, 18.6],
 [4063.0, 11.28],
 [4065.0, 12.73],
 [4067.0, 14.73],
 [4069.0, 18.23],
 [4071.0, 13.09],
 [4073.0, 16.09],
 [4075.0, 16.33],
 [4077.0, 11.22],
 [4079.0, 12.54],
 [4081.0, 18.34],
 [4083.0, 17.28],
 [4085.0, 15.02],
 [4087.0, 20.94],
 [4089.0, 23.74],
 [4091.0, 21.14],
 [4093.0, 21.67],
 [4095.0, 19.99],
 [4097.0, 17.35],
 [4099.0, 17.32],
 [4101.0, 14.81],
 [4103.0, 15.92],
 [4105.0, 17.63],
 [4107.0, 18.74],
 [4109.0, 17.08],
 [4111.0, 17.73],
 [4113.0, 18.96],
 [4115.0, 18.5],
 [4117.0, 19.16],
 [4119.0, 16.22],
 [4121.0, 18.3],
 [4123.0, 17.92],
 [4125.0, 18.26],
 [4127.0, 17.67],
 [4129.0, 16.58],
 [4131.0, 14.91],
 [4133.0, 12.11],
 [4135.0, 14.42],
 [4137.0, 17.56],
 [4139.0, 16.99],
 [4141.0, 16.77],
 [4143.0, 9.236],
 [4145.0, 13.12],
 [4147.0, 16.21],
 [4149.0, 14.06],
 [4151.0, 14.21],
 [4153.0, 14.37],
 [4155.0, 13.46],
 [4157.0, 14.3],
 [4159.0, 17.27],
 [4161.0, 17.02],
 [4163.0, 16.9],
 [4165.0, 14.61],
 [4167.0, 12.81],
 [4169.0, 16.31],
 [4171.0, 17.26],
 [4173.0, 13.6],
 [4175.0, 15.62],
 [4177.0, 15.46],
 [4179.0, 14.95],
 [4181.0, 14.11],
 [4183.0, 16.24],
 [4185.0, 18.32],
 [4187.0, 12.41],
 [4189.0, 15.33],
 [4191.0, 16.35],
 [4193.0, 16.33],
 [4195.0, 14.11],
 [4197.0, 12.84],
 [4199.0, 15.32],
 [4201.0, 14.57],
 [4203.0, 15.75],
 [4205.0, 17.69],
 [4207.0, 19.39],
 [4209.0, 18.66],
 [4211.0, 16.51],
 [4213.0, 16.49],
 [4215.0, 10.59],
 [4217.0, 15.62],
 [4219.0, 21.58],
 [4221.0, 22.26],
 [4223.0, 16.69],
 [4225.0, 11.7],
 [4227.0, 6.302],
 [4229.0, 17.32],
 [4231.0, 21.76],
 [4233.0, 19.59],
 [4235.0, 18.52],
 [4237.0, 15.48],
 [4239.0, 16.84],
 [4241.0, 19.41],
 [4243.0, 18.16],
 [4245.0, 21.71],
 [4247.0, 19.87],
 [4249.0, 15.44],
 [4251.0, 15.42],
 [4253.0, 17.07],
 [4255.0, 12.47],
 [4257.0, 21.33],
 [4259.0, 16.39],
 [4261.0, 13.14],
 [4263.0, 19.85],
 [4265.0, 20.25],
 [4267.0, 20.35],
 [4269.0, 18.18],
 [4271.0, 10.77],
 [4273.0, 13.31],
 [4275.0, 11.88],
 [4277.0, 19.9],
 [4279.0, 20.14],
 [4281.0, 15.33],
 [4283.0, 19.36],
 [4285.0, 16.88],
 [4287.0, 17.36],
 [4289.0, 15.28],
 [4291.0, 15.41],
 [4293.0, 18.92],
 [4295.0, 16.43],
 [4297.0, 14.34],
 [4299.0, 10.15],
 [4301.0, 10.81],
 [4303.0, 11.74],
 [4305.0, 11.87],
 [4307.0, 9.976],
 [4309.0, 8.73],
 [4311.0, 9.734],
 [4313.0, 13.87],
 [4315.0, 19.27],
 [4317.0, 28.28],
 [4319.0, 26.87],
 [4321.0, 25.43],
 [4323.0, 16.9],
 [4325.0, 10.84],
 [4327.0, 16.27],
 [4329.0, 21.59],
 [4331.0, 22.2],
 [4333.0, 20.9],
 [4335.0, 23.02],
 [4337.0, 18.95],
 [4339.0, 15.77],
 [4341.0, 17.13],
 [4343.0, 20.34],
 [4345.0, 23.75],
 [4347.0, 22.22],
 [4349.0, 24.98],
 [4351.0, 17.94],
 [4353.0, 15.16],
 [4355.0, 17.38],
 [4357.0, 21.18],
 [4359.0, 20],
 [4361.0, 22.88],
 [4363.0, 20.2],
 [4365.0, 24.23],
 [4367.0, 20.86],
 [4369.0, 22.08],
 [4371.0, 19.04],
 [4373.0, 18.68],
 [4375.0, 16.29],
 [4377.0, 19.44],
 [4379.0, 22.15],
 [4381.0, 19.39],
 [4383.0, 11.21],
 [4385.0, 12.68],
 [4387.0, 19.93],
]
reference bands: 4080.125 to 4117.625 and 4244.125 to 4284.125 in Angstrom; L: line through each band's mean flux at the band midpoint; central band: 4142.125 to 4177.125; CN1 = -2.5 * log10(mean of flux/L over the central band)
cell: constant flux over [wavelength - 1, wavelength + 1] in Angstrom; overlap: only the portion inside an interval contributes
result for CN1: 0.213 mag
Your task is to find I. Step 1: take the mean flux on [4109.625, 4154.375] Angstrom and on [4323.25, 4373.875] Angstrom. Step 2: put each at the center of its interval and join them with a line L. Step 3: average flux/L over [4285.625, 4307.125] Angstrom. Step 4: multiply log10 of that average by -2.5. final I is 0.32 mag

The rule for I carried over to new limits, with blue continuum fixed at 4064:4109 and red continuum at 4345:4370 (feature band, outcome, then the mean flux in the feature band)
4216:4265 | 0.11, 17.3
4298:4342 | 0.21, 16.8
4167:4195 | 0.19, 15.4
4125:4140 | 0.11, 15.9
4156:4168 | 0.17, 15.5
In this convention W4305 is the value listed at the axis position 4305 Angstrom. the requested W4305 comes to 11.87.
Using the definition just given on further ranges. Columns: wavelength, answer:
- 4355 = 17.38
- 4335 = 23.02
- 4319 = 26.87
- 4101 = 14.81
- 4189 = 15.33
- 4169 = 16.31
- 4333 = 20.9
